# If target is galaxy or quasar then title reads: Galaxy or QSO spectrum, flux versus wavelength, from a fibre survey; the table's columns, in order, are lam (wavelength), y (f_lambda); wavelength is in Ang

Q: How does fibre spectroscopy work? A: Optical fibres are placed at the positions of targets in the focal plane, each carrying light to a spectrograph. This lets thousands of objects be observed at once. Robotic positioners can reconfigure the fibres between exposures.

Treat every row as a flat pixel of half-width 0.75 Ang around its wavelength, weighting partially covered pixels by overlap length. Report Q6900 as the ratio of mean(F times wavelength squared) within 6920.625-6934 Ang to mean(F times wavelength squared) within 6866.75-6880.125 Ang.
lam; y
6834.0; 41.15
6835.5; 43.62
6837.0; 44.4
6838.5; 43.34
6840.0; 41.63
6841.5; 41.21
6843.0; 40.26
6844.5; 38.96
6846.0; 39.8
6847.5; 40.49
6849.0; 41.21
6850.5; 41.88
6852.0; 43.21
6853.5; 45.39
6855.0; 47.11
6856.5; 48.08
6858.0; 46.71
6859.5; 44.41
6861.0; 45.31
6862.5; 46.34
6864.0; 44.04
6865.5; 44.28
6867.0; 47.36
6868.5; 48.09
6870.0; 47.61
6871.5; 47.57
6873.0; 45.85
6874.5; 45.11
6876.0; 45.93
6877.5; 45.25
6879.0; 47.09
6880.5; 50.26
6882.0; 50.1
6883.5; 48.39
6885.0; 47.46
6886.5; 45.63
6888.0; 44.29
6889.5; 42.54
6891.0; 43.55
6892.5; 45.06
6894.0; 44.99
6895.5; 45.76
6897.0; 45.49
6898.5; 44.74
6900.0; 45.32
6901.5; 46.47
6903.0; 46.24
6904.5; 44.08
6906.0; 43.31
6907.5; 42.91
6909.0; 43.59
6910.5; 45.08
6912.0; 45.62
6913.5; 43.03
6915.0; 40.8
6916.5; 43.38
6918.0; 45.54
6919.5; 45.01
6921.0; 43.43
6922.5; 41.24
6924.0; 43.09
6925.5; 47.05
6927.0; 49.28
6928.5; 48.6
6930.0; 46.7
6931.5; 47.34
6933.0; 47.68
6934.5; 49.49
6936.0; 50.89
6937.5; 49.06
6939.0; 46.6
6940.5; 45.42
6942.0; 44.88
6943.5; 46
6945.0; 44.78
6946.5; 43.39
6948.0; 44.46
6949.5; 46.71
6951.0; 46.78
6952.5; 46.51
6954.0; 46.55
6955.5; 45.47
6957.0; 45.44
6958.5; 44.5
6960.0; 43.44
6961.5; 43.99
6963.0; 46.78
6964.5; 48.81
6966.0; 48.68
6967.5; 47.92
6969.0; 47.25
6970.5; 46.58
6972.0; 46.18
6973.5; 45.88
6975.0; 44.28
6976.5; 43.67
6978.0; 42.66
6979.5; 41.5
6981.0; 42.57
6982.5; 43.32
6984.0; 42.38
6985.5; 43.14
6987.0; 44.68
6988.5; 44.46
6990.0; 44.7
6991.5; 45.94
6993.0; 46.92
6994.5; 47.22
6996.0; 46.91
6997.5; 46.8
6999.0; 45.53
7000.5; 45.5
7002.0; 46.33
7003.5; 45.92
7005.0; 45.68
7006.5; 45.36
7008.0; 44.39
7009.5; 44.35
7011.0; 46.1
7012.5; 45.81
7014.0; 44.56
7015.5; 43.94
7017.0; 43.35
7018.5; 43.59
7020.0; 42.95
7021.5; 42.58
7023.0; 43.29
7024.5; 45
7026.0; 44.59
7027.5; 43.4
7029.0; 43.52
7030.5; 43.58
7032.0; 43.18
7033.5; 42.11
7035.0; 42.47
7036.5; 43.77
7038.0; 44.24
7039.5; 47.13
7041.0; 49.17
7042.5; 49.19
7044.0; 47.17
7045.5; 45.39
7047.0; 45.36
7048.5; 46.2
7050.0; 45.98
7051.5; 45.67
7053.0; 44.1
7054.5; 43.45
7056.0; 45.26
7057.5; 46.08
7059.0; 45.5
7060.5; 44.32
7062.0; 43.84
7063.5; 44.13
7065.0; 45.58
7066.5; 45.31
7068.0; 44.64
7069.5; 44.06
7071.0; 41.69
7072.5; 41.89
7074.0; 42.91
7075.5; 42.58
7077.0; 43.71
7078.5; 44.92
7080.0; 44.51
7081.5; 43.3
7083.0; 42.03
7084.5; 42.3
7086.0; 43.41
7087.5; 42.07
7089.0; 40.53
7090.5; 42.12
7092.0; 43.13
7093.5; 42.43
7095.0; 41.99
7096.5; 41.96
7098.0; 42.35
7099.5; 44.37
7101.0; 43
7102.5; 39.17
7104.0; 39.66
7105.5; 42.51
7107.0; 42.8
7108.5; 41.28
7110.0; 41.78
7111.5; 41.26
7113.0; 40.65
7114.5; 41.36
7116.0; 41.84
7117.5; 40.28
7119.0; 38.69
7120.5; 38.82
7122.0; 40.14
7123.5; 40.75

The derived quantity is 1.0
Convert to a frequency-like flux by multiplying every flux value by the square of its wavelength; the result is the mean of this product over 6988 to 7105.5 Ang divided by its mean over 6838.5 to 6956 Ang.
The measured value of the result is 1.02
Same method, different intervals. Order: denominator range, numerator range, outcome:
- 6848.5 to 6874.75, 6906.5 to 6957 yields 1.02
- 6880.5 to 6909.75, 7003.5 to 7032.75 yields 1.01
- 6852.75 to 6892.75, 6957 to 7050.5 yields 1.01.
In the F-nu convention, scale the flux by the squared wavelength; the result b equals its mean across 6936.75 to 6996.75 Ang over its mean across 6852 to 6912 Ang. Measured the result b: 1.0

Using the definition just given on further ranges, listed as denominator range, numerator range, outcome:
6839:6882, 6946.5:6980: 1.05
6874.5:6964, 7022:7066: 1.02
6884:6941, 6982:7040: 1.01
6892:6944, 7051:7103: 1.00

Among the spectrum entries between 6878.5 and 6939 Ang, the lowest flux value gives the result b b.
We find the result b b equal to 40.8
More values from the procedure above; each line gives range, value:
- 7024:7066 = 42.11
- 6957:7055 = 41.5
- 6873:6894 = 42.54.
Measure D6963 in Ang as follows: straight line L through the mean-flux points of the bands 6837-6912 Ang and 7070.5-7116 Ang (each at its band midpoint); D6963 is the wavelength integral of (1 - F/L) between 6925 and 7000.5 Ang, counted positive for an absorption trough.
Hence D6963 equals -3.6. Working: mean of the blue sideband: 44.9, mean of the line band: 45.9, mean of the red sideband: 42.3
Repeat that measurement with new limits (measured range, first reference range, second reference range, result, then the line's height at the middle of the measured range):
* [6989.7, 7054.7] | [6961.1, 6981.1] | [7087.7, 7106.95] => -1.39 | 44.1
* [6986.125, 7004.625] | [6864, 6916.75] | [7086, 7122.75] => -1.01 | 43.5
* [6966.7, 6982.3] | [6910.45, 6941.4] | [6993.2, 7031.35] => 0.18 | 45.3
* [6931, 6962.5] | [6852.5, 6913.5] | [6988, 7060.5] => -0.49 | 45.5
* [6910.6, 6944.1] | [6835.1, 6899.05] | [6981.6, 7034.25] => -0.85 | 44.8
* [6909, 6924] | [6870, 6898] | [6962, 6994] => 0.71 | 45.8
